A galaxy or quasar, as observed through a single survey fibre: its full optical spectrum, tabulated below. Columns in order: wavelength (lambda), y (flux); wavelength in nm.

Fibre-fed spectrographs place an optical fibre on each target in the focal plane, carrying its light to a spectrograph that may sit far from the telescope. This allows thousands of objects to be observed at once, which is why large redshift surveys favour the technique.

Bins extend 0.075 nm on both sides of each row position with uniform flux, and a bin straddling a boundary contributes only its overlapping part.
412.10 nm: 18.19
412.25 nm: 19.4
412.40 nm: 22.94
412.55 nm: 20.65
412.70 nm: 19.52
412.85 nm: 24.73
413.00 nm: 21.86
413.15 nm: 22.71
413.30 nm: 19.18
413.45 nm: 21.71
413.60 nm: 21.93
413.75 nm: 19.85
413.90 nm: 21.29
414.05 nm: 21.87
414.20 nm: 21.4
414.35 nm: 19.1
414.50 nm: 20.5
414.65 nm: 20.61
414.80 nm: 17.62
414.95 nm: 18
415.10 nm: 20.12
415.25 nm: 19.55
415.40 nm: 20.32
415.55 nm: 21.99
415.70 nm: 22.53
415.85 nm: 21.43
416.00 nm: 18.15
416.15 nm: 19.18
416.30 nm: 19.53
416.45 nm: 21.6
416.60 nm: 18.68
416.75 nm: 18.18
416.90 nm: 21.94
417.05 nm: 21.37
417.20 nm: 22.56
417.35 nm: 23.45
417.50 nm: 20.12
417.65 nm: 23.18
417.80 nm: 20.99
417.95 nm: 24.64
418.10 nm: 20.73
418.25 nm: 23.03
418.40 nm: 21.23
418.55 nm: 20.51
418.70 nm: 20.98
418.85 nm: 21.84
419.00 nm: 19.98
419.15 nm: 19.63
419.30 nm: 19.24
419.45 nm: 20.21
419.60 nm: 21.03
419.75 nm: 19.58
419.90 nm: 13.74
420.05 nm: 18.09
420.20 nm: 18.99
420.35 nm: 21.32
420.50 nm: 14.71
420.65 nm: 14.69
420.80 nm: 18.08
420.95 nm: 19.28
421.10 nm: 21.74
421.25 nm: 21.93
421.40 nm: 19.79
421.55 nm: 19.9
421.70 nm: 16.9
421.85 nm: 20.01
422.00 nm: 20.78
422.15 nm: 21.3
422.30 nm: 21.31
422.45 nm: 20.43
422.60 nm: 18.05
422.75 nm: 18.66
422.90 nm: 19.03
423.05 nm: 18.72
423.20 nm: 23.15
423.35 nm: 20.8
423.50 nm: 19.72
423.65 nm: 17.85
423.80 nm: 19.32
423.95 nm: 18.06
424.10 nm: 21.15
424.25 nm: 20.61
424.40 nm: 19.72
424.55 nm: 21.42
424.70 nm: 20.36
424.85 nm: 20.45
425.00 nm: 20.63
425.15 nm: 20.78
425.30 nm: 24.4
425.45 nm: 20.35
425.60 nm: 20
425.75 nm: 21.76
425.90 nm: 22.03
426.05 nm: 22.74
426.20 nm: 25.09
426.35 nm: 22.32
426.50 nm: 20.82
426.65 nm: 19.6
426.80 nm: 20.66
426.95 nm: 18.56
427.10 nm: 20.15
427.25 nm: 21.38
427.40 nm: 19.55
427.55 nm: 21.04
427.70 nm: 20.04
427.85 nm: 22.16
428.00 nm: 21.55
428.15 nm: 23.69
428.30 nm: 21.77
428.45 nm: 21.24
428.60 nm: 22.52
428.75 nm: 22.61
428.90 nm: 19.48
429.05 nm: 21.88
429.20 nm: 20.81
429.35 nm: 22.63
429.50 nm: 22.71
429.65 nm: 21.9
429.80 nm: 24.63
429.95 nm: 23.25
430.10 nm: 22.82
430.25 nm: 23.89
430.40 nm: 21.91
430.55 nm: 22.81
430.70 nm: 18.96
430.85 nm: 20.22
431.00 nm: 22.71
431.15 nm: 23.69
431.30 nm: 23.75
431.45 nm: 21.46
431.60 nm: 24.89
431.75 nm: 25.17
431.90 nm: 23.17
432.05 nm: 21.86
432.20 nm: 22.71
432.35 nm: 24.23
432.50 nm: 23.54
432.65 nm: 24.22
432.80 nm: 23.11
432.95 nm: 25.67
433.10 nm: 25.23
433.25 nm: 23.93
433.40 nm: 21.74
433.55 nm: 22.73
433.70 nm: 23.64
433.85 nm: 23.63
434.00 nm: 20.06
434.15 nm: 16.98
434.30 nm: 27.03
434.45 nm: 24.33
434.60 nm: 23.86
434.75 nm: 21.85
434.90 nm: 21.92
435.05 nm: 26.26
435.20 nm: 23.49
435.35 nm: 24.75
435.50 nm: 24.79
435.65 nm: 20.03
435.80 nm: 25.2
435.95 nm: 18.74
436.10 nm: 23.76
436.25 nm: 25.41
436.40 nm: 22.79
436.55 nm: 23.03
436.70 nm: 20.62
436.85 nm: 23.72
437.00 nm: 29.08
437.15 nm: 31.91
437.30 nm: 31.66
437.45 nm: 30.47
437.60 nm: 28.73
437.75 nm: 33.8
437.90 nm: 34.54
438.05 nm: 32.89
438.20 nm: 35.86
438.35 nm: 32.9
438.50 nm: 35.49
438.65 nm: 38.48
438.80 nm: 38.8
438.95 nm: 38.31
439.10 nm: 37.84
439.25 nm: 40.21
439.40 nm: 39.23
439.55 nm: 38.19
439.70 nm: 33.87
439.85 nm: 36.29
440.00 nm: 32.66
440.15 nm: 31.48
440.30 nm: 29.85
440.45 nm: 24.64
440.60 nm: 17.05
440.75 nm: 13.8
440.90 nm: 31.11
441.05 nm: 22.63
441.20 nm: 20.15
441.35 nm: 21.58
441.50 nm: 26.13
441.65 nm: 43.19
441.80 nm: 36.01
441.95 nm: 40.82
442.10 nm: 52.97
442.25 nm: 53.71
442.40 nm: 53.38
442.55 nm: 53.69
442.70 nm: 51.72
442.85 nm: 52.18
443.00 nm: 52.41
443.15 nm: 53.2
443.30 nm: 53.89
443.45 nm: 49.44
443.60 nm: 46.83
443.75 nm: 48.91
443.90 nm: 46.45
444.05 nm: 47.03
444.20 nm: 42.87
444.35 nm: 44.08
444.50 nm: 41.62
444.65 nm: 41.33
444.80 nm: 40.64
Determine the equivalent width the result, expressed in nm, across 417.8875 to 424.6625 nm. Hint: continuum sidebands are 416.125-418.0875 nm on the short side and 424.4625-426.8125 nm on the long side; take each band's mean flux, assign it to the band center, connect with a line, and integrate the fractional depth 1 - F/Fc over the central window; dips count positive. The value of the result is 0.49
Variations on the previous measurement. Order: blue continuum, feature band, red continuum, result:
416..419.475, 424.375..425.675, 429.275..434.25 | 0.06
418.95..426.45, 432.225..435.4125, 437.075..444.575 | 0.78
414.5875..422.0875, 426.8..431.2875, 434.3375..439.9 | 0.65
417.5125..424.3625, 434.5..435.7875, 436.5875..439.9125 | 0.32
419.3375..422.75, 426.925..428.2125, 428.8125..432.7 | 0.03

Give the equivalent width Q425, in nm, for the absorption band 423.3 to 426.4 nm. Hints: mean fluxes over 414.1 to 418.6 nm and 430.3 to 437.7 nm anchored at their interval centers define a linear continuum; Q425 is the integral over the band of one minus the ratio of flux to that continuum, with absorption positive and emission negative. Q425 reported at 0.183 nm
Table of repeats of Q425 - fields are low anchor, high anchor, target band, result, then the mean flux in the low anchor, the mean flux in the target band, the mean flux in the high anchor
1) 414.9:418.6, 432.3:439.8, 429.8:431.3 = 0.19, 20.9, 22.4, 27.7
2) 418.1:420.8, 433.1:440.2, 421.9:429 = 0.53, 19.3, 20.8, 28.4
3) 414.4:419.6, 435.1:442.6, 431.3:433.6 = 0.38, 20.7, 23.6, 31.5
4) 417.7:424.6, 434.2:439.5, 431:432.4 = 0.14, 19.9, 23.4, 28.9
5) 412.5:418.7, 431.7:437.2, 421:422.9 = 0.16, 20.9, 20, 23.6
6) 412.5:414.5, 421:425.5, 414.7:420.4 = 0.11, 21.2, 20.4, 20.2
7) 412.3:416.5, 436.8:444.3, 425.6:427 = 0.34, 20.7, 21.5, 37.5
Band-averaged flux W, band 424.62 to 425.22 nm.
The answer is 20.6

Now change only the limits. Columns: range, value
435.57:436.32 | 22.6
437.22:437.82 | 31.1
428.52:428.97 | 21.6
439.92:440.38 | 31.3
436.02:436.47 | 23.9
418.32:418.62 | 20.9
